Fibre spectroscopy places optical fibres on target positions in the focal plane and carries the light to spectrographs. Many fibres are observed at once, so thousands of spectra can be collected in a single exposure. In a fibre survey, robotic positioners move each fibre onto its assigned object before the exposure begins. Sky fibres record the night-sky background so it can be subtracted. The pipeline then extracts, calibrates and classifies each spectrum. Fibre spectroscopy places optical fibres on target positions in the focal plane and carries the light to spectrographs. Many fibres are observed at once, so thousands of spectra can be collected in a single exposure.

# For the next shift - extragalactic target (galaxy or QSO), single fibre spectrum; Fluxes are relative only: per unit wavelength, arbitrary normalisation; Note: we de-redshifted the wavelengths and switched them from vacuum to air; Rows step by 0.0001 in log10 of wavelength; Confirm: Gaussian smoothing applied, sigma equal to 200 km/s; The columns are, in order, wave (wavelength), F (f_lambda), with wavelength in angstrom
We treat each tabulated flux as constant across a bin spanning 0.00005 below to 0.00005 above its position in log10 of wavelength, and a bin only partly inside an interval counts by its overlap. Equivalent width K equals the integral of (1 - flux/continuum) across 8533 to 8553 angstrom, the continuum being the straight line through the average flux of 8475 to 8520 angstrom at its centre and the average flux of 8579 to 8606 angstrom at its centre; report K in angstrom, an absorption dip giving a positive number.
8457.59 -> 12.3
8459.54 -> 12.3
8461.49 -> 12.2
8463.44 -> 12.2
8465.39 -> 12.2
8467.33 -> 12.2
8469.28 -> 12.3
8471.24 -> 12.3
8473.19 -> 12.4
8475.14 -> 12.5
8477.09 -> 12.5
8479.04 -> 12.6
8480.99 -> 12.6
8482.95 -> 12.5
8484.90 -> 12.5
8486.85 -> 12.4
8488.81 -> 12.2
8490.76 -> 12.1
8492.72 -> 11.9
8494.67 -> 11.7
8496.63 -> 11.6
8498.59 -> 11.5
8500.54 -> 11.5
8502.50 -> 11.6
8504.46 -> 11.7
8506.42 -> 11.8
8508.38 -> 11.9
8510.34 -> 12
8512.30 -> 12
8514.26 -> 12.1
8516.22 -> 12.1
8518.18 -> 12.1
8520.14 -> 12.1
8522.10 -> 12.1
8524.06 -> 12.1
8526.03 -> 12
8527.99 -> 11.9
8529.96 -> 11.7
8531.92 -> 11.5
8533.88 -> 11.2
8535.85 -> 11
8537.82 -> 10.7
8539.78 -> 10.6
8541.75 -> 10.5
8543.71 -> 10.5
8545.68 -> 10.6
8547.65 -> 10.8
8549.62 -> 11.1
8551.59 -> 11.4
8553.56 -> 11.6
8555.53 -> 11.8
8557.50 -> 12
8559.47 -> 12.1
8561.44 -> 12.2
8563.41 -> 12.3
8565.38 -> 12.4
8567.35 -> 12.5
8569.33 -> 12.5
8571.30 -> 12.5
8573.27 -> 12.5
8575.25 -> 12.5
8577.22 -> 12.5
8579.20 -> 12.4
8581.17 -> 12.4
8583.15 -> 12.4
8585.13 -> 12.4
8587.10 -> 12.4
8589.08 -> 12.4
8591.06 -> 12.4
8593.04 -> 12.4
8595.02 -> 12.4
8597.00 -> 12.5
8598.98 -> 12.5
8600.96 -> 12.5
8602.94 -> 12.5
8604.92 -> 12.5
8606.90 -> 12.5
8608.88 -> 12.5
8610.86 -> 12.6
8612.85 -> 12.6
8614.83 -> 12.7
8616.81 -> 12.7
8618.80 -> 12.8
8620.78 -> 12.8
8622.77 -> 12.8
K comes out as 2.3 angstrom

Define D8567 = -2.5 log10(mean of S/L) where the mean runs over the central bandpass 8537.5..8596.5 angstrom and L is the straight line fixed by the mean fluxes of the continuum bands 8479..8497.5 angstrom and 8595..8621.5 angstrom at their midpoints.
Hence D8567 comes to 0.05 mag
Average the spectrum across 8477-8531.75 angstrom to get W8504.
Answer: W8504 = 12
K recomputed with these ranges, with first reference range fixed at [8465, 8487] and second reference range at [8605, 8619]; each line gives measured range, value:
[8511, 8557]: 3.83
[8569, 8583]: 0.11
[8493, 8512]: 1.14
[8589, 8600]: 0.13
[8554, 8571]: 0.45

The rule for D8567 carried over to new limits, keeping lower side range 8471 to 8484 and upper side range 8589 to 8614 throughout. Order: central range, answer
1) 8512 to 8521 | 0.036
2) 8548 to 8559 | 0.085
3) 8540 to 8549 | 0.177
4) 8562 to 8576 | 0.004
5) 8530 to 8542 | 0.138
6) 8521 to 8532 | 0.052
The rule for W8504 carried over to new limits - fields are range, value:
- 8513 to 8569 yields 11.6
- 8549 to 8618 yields 12.3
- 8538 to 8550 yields 10.7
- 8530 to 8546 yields 10.9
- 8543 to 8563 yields 11.4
